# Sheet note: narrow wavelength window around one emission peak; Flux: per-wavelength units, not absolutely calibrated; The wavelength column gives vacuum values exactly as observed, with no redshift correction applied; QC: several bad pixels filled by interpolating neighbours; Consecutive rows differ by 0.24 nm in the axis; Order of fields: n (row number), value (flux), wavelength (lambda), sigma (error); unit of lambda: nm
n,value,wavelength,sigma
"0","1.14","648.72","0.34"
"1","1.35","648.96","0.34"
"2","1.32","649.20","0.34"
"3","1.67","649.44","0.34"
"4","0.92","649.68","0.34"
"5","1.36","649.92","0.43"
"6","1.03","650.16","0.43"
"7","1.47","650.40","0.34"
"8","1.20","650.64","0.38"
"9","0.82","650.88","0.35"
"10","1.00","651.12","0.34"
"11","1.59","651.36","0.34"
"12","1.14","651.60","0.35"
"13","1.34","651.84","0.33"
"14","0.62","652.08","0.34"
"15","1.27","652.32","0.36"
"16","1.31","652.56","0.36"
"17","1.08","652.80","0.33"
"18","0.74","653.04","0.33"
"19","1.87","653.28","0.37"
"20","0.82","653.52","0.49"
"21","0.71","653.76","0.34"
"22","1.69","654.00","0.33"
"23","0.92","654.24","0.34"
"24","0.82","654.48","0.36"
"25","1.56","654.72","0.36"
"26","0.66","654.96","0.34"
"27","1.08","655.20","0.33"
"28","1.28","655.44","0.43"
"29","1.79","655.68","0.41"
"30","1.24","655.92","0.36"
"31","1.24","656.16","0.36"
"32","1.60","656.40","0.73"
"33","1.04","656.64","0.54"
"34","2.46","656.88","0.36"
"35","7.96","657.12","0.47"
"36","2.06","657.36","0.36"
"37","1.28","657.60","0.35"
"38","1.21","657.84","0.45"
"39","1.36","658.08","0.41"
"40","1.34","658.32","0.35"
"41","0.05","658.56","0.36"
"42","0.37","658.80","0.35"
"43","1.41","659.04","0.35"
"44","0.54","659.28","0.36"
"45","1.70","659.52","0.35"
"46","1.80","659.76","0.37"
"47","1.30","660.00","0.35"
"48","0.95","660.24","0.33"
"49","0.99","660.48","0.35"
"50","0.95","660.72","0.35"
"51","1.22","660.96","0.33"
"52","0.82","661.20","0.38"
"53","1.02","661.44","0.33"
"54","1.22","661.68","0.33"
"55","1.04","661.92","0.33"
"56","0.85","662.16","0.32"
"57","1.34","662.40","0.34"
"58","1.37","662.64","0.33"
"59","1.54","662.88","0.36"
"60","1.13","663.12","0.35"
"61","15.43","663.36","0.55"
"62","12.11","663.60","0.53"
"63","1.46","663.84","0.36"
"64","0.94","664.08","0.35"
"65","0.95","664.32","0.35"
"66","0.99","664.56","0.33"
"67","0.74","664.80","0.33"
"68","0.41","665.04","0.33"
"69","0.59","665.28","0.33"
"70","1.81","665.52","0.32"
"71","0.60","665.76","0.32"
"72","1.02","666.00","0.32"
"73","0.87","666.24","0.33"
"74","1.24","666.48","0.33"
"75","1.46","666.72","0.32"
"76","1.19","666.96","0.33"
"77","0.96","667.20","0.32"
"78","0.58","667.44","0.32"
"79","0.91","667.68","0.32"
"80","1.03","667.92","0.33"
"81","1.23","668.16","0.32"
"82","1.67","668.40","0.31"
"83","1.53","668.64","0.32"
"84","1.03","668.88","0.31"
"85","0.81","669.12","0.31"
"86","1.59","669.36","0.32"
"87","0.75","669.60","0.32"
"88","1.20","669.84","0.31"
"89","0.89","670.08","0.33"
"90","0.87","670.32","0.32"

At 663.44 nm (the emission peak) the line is [O III]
